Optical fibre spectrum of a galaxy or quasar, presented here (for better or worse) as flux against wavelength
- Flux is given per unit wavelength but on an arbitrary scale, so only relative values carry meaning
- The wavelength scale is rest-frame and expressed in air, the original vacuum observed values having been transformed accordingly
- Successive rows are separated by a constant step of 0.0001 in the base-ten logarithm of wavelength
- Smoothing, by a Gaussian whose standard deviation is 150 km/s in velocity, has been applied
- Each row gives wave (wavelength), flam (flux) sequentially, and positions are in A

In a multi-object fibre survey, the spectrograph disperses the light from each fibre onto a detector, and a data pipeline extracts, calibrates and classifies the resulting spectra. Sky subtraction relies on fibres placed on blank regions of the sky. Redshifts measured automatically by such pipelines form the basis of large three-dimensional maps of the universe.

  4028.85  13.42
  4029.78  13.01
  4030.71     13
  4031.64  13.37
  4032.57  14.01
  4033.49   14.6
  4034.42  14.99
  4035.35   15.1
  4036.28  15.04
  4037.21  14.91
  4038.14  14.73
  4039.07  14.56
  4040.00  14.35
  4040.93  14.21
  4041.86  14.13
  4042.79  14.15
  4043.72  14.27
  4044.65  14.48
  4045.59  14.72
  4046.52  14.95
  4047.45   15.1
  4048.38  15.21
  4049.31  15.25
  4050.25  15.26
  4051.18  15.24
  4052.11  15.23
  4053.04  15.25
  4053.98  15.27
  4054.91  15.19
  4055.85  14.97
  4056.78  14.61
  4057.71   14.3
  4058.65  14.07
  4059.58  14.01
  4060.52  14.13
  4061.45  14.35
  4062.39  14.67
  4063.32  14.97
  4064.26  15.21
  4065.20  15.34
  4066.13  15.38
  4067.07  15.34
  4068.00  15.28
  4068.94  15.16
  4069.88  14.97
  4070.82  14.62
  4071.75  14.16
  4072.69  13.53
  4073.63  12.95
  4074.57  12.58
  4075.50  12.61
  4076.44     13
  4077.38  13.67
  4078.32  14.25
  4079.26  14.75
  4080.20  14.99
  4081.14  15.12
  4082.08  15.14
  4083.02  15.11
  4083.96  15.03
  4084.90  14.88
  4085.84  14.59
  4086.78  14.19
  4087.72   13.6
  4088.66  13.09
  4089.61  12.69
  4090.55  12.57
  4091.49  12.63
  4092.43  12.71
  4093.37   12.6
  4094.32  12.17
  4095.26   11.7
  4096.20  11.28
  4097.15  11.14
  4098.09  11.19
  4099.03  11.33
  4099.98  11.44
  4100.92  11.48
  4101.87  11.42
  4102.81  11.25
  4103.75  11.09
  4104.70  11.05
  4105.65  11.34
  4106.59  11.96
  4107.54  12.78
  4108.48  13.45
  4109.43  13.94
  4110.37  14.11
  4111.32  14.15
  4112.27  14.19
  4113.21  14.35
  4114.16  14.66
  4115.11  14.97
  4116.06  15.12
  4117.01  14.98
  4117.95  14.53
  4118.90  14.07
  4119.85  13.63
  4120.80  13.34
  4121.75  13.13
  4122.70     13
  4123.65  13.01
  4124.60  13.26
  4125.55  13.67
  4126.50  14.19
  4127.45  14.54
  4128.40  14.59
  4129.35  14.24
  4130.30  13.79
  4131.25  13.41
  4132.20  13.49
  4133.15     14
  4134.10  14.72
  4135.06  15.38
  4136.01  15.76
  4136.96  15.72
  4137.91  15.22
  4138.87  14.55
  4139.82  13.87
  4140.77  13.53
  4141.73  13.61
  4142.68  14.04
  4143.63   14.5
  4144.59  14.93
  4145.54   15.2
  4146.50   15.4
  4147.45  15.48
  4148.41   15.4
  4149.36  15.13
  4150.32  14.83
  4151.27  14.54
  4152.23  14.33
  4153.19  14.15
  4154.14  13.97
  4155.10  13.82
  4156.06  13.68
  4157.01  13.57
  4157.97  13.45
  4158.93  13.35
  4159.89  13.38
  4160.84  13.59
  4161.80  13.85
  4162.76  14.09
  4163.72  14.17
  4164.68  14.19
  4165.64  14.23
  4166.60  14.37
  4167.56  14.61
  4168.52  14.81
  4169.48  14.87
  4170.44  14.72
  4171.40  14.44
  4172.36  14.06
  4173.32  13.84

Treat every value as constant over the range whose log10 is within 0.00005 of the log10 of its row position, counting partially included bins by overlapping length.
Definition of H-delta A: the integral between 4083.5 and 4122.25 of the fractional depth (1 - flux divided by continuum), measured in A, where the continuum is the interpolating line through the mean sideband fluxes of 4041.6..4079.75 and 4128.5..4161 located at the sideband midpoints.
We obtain 3.9 A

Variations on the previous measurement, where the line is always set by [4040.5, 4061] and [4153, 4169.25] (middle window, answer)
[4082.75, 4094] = 0.7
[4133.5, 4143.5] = -0.4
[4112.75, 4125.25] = 0.2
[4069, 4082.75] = 0.5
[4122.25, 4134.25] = 0.3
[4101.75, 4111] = 1.3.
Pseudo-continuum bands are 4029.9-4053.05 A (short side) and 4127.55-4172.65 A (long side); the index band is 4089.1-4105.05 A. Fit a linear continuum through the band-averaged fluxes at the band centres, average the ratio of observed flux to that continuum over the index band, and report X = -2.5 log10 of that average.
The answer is 0.23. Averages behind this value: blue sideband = 14.6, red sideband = 14.4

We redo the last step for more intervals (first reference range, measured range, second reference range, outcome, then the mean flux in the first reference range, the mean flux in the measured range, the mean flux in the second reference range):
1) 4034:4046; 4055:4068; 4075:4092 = -0.035 mag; 14.6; 14.8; 14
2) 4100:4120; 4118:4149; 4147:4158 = -0.031 mag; 13.2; 14.3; 14.4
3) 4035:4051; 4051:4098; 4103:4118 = 0.008 mag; 14.7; 14.1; 13.5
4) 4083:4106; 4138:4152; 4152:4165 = -0.087 mag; 12.4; 14.7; 13.8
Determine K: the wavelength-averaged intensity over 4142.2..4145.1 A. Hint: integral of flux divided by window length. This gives 14.5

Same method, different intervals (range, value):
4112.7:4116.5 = 14.8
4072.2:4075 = 13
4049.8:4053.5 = 15.3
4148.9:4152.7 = 14.7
